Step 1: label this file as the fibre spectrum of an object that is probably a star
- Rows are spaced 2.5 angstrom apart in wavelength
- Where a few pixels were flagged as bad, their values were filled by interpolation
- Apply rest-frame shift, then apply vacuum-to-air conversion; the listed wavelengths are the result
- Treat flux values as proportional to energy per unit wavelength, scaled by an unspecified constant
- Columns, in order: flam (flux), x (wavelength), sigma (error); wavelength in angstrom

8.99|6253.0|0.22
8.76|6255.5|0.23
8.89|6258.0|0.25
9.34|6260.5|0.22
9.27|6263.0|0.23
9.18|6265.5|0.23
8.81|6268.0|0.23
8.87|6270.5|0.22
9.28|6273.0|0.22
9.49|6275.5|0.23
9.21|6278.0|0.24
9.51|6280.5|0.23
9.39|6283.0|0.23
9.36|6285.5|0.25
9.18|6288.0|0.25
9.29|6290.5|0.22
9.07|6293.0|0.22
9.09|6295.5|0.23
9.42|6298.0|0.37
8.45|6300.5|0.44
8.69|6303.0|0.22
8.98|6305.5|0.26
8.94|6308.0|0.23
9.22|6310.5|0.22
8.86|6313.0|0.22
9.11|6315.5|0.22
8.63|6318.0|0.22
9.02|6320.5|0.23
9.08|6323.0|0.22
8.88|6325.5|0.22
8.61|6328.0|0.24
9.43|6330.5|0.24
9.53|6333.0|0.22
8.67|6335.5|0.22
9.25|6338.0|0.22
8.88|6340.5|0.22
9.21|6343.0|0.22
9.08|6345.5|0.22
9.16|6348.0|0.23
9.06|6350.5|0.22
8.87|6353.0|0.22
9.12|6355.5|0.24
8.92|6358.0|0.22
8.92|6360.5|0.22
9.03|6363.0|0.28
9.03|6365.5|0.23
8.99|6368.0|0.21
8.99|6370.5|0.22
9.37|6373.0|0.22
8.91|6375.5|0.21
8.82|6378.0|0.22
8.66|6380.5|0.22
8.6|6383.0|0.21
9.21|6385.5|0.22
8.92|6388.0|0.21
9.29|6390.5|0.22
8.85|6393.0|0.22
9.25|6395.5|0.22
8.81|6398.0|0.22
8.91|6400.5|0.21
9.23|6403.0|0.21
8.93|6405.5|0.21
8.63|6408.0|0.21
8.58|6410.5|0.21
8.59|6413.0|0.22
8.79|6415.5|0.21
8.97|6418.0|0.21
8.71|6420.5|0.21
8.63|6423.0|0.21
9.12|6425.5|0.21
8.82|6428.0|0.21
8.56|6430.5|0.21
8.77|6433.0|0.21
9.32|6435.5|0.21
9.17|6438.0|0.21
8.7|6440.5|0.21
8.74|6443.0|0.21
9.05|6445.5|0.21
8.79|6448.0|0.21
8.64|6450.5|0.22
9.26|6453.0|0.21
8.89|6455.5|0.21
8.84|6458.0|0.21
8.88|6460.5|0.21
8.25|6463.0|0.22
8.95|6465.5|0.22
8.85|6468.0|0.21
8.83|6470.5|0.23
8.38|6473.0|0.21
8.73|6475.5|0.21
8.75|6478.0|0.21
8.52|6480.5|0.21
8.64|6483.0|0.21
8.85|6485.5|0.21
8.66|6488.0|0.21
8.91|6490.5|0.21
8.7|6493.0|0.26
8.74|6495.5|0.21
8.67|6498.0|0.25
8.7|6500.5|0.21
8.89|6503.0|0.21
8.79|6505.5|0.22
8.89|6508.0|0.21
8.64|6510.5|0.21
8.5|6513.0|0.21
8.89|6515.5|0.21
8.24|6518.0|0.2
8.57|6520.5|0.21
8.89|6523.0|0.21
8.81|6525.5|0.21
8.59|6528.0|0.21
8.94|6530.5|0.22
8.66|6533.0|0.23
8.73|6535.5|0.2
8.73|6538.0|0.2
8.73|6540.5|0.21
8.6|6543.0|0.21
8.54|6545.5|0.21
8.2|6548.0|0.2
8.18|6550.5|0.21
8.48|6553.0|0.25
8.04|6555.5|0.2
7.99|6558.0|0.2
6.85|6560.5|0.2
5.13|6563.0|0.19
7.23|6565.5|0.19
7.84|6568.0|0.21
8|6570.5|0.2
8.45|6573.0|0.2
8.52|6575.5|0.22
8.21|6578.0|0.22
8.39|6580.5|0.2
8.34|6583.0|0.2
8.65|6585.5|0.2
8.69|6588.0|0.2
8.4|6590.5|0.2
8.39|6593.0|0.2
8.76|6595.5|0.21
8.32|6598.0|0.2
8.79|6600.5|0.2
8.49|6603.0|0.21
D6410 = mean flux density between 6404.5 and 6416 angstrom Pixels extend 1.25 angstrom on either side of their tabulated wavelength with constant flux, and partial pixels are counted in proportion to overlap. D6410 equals 8.69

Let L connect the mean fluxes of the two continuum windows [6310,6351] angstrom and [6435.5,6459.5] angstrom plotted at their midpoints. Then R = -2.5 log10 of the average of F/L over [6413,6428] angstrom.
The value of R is 0.02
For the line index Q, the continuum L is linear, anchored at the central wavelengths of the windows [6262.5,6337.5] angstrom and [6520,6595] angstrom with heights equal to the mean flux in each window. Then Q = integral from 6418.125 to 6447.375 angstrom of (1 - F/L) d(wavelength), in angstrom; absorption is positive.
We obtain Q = -0.7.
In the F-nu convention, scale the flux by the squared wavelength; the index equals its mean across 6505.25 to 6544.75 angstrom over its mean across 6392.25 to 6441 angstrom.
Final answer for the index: 1.0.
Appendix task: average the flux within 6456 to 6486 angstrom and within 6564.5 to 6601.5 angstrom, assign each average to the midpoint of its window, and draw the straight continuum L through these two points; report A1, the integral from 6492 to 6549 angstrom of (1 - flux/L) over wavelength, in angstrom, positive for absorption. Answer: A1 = -0.93 angstrom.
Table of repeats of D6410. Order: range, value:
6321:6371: 9.04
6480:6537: 8.72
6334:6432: 8.93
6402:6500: 8.79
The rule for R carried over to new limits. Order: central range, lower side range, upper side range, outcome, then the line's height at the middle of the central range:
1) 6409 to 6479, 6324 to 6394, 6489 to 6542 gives 0.006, 8.85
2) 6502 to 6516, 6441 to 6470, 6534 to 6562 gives -0.033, 8.5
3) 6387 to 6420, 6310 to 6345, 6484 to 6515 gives 0.000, 8.9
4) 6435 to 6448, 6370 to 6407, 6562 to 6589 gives -0.032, 8.69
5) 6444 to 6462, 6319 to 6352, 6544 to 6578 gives -0.060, 8.42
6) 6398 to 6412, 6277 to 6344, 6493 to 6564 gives -0.007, 8.79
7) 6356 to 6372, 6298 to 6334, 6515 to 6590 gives -0.020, 8.83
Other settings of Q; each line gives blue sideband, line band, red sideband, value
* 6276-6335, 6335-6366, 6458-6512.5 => -0.1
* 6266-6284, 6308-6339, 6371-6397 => 0.3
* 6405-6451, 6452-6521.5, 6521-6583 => -1.6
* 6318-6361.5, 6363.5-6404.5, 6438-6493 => -0.2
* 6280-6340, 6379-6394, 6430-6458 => 0.1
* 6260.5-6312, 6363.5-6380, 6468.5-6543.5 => -0.1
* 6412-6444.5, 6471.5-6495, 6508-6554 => 0.1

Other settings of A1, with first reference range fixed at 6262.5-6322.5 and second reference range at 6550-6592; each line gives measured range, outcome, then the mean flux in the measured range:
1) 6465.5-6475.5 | -0.4 angstrom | 8.72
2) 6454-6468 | -0.6 angstrom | 8.78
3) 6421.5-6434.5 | -0.4 angstrom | 8.79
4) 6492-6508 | -1.0 angstrom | 8.76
